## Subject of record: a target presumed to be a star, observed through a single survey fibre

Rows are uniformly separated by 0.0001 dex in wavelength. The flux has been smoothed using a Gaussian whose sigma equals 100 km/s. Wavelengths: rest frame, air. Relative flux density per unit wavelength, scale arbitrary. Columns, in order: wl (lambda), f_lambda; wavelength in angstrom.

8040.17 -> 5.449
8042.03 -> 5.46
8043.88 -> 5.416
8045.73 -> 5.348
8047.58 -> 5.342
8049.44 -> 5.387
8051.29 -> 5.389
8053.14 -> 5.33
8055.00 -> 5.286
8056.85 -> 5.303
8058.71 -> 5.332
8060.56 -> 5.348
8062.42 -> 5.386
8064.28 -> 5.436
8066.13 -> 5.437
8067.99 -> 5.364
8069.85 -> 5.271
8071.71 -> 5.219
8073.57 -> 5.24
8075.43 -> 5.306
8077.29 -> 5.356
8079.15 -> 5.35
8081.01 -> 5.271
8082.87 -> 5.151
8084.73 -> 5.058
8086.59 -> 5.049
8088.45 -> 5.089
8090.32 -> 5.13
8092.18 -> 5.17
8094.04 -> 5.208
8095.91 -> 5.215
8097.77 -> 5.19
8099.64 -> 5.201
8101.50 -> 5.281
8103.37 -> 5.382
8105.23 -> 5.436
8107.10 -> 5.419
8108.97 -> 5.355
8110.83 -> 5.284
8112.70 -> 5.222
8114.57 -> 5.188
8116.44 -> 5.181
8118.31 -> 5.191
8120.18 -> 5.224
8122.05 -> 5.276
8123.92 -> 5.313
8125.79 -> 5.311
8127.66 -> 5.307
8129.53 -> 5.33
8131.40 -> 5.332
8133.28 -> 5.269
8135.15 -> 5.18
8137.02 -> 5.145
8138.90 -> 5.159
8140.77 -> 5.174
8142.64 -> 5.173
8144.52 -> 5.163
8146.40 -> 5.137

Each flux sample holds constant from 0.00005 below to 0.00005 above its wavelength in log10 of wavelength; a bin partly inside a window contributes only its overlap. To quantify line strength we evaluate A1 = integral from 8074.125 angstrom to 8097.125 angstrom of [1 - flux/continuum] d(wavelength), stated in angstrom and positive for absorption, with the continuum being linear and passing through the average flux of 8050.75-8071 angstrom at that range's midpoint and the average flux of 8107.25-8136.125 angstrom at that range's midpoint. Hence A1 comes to 0.5 angstrom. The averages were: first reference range 5.35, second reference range 5.27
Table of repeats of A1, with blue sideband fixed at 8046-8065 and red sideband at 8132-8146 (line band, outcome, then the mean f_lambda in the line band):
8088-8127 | -0.1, 5.25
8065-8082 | 0.0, 5.31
